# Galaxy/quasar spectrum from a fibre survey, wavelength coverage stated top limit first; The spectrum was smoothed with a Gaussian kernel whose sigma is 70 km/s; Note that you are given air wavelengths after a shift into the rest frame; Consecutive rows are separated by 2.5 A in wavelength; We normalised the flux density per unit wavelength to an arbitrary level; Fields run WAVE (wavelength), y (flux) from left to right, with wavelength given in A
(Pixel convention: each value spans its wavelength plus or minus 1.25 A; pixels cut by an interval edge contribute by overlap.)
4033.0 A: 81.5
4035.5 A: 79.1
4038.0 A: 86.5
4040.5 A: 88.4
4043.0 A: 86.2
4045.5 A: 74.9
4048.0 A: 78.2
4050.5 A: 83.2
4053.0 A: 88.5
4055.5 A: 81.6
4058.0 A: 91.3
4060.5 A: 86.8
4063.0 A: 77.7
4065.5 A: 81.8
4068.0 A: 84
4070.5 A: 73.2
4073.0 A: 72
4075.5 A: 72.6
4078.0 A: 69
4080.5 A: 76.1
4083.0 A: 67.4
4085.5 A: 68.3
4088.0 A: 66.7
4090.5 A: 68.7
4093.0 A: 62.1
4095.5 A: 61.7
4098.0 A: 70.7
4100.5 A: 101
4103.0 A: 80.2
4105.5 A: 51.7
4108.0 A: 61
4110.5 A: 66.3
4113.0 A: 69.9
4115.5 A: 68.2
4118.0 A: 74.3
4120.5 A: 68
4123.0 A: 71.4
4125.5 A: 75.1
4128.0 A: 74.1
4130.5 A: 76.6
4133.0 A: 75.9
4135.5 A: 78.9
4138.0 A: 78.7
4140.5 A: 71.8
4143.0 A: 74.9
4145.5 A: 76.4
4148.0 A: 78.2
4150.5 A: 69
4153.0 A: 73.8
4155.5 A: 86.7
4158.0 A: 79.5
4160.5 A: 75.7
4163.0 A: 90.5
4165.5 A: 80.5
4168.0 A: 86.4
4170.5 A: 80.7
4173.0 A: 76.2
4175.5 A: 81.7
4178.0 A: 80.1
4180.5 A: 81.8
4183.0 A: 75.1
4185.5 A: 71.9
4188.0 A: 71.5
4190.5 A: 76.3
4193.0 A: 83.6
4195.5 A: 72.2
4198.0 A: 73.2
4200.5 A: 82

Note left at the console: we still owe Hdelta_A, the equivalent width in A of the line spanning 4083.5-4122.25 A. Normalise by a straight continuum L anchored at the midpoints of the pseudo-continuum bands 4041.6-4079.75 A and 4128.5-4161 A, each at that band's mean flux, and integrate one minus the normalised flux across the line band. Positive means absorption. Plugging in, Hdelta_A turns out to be 4.5 A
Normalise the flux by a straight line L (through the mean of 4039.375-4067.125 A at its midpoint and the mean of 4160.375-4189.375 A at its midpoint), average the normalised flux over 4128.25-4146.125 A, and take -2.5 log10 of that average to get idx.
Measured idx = 0.06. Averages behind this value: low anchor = 83.5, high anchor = 79.5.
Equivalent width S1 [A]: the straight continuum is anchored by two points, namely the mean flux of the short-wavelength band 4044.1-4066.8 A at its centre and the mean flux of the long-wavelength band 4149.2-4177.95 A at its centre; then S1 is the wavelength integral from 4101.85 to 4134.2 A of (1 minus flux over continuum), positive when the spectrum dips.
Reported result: 4.4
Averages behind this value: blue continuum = 82.7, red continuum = 80.1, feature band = 70.2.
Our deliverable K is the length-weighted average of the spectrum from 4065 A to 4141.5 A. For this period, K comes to 72.1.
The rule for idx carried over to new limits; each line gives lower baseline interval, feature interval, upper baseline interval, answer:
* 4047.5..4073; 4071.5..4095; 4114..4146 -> 0.15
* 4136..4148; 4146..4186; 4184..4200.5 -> -0.05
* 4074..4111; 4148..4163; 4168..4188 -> -0.03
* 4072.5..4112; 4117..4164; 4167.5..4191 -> -0.03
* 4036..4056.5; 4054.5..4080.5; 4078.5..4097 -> -0.05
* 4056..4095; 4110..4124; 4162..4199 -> 0.09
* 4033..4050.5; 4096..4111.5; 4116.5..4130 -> 0.05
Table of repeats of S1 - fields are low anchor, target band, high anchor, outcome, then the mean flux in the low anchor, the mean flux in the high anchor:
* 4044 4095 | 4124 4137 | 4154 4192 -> 0.3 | 76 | 79.6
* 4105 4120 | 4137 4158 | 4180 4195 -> -1.6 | 66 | 76.2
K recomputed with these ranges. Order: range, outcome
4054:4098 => 74.2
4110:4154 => 73.5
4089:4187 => 75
